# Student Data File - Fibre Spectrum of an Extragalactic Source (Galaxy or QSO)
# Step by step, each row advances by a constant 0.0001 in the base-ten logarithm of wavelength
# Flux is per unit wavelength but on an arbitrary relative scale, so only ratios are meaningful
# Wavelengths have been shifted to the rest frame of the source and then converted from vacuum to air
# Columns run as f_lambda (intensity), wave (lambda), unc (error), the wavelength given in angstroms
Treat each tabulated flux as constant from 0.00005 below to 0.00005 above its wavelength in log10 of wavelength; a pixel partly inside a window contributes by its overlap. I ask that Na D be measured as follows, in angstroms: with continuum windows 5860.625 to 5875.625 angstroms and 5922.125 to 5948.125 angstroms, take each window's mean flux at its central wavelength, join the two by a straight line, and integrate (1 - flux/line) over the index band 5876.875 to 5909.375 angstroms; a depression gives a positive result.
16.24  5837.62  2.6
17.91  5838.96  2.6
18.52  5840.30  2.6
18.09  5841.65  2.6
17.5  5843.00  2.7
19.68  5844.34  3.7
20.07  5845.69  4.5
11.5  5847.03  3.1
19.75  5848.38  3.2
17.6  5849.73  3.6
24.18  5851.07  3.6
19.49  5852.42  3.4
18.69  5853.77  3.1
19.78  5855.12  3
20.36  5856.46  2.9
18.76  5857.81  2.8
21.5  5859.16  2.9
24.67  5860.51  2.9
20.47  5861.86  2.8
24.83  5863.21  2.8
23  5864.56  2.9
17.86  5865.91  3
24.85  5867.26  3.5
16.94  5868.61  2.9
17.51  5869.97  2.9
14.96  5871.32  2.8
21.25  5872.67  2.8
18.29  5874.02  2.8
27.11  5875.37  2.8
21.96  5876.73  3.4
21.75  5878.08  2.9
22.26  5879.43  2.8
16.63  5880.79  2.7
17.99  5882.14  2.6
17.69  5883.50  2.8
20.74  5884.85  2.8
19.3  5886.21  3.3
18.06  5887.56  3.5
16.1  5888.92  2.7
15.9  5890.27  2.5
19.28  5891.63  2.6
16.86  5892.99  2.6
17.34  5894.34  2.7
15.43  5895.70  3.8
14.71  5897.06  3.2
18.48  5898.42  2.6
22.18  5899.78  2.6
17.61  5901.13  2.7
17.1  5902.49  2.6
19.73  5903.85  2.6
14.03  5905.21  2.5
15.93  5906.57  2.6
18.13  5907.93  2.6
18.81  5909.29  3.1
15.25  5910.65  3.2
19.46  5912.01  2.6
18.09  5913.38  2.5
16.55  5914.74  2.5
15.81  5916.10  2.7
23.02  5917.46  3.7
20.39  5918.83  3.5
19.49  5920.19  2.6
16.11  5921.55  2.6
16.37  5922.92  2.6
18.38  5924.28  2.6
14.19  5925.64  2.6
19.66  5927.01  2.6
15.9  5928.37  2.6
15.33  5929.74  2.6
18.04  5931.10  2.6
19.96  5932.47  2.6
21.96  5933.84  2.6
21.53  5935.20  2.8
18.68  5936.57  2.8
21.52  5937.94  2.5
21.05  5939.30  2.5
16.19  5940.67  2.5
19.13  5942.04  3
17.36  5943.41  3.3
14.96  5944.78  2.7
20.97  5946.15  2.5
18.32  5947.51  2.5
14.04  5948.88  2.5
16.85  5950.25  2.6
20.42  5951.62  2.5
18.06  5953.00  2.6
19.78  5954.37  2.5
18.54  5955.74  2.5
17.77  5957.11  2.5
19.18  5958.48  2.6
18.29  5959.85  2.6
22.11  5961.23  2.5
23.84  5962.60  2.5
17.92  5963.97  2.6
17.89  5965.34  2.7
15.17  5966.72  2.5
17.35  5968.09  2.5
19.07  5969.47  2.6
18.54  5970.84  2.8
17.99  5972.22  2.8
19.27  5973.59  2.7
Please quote 2.9 angstroms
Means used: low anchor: 20.6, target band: 18.1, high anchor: 18.4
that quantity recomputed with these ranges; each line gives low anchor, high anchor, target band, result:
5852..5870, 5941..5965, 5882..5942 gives 4.6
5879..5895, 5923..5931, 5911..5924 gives -0.9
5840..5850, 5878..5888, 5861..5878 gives -1.9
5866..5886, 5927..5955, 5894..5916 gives 2.2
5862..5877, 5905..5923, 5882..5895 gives 1.0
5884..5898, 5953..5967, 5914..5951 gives 0.4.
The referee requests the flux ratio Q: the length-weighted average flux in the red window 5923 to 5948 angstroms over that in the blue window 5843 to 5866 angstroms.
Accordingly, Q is 0.92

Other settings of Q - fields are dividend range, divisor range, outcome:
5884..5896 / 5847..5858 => 0.92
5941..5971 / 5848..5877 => 0.89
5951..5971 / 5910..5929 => 1.07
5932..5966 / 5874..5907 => 1.03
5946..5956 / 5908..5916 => 1.04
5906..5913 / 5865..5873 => 0.93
